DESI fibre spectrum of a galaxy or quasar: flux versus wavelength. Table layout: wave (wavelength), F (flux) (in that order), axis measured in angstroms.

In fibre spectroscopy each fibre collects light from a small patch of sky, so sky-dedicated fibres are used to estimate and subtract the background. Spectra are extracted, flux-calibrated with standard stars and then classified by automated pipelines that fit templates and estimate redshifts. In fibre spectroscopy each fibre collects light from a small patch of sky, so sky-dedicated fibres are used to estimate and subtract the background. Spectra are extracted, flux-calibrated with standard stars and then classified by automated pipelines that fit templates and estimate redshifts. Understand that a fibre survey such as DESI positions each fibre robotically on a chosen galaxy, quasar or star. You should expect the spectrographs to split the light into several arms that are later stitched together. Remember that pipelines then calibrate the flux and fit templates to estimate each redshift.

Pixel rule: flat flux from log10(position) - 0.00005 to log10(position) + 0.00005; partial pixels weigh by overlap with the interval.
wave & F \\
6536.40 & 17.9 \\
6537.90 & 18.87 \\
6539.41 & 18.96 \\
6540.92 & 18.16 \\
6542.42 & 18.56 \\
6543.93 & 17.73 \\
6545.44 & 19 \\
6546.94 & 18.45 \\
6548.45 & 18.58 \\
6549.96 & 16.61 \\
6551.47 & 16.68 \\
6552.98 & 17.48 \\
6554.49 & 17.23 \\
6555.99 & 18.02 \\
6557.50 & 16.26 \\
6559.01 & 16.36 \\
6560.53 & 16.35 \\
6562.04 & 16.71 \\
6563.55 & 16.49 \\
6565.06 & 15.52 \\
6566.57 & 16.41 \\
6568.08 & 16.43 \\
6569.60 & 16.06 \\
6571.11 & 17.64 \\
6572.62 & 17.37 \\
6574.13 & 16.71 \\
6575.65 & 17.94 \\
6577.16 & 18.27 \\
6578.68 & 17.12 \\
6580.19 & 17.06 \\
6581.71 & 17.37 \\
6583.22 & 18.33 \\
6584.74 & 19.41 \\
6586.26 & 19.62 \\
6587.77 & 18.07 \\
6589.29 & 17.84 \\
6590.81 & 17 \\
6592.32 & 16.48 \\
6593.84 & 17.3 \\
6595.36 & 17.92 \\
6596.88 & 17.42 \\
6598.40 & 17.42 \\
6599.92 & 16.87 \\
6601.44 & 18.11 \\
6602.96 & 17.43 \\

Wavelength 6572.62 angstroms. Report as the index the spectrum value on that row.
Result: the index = 17.37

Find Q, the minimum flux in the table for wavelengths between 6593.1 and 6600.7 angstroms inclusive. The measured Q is 16.87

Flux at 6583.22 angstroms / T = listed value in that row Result 18.33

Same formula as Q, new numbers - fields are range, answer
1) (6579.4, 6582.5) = 17.06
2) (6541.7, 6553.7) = 16.61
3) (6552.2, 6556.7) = 17.23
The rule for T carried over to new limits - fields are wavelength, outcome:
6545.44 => 19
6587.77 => 18.07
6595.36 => 17.92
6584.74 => 19.41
